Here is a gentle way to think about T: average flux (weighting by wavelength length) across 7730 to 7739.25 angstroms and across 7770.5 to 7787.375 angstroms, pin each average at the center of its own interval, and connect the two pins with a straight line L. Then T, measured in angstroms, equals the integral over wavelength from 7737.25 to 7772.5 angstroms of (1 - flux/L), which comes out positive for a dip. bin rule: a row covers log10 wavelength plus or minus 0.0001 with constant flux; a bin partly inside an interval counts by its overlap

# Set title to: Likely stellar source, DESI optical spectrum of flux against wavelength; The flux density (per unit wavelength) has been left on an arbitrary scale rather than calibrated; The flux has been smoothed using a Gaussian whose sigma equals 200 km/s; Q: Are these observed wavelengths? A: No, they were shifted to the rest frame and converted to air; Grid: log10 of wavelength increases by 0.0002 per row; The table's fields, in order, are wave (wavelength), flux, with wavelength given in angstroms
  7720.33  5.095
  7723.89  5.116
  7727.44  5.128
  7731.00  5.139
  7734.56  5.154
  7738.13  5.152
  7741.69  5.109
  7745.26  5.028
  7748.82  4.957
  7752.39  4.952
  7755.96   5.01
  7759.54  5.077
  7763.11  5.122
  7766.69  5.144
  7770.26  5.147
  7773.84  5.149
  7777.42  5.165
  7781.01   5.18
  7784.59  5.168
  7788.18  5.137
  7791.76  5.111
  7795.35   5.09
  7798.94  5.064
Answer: 0.6 angstroms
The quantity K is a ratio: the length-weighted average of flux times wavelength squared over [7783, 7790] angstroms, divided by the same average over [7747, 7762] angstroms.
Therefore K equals 1.0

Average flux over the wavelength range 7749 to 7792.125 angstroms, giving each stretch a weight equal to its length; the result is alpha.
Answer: 5.11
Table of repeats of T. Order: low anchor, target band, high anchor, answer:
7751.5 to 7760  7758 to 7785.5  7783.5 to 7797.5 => -0.45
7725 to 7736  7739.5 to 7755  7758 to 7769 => 0.35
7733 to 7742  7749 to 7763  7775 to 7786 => 0.36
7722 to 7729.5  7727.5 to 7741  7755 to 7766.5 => -0.08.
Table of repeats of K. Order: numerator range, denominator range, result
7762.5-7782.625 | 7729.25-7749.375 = 1.02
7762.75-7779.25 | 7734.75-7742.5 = 1.01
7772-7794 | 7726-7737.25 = 1.02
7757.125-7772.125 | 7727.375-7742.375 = 1.00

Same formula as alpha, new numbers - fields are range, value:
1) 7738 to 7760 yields 5.03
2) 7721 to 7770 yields 5.09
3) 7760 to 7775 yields 5.14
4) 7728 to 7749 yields 5.1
